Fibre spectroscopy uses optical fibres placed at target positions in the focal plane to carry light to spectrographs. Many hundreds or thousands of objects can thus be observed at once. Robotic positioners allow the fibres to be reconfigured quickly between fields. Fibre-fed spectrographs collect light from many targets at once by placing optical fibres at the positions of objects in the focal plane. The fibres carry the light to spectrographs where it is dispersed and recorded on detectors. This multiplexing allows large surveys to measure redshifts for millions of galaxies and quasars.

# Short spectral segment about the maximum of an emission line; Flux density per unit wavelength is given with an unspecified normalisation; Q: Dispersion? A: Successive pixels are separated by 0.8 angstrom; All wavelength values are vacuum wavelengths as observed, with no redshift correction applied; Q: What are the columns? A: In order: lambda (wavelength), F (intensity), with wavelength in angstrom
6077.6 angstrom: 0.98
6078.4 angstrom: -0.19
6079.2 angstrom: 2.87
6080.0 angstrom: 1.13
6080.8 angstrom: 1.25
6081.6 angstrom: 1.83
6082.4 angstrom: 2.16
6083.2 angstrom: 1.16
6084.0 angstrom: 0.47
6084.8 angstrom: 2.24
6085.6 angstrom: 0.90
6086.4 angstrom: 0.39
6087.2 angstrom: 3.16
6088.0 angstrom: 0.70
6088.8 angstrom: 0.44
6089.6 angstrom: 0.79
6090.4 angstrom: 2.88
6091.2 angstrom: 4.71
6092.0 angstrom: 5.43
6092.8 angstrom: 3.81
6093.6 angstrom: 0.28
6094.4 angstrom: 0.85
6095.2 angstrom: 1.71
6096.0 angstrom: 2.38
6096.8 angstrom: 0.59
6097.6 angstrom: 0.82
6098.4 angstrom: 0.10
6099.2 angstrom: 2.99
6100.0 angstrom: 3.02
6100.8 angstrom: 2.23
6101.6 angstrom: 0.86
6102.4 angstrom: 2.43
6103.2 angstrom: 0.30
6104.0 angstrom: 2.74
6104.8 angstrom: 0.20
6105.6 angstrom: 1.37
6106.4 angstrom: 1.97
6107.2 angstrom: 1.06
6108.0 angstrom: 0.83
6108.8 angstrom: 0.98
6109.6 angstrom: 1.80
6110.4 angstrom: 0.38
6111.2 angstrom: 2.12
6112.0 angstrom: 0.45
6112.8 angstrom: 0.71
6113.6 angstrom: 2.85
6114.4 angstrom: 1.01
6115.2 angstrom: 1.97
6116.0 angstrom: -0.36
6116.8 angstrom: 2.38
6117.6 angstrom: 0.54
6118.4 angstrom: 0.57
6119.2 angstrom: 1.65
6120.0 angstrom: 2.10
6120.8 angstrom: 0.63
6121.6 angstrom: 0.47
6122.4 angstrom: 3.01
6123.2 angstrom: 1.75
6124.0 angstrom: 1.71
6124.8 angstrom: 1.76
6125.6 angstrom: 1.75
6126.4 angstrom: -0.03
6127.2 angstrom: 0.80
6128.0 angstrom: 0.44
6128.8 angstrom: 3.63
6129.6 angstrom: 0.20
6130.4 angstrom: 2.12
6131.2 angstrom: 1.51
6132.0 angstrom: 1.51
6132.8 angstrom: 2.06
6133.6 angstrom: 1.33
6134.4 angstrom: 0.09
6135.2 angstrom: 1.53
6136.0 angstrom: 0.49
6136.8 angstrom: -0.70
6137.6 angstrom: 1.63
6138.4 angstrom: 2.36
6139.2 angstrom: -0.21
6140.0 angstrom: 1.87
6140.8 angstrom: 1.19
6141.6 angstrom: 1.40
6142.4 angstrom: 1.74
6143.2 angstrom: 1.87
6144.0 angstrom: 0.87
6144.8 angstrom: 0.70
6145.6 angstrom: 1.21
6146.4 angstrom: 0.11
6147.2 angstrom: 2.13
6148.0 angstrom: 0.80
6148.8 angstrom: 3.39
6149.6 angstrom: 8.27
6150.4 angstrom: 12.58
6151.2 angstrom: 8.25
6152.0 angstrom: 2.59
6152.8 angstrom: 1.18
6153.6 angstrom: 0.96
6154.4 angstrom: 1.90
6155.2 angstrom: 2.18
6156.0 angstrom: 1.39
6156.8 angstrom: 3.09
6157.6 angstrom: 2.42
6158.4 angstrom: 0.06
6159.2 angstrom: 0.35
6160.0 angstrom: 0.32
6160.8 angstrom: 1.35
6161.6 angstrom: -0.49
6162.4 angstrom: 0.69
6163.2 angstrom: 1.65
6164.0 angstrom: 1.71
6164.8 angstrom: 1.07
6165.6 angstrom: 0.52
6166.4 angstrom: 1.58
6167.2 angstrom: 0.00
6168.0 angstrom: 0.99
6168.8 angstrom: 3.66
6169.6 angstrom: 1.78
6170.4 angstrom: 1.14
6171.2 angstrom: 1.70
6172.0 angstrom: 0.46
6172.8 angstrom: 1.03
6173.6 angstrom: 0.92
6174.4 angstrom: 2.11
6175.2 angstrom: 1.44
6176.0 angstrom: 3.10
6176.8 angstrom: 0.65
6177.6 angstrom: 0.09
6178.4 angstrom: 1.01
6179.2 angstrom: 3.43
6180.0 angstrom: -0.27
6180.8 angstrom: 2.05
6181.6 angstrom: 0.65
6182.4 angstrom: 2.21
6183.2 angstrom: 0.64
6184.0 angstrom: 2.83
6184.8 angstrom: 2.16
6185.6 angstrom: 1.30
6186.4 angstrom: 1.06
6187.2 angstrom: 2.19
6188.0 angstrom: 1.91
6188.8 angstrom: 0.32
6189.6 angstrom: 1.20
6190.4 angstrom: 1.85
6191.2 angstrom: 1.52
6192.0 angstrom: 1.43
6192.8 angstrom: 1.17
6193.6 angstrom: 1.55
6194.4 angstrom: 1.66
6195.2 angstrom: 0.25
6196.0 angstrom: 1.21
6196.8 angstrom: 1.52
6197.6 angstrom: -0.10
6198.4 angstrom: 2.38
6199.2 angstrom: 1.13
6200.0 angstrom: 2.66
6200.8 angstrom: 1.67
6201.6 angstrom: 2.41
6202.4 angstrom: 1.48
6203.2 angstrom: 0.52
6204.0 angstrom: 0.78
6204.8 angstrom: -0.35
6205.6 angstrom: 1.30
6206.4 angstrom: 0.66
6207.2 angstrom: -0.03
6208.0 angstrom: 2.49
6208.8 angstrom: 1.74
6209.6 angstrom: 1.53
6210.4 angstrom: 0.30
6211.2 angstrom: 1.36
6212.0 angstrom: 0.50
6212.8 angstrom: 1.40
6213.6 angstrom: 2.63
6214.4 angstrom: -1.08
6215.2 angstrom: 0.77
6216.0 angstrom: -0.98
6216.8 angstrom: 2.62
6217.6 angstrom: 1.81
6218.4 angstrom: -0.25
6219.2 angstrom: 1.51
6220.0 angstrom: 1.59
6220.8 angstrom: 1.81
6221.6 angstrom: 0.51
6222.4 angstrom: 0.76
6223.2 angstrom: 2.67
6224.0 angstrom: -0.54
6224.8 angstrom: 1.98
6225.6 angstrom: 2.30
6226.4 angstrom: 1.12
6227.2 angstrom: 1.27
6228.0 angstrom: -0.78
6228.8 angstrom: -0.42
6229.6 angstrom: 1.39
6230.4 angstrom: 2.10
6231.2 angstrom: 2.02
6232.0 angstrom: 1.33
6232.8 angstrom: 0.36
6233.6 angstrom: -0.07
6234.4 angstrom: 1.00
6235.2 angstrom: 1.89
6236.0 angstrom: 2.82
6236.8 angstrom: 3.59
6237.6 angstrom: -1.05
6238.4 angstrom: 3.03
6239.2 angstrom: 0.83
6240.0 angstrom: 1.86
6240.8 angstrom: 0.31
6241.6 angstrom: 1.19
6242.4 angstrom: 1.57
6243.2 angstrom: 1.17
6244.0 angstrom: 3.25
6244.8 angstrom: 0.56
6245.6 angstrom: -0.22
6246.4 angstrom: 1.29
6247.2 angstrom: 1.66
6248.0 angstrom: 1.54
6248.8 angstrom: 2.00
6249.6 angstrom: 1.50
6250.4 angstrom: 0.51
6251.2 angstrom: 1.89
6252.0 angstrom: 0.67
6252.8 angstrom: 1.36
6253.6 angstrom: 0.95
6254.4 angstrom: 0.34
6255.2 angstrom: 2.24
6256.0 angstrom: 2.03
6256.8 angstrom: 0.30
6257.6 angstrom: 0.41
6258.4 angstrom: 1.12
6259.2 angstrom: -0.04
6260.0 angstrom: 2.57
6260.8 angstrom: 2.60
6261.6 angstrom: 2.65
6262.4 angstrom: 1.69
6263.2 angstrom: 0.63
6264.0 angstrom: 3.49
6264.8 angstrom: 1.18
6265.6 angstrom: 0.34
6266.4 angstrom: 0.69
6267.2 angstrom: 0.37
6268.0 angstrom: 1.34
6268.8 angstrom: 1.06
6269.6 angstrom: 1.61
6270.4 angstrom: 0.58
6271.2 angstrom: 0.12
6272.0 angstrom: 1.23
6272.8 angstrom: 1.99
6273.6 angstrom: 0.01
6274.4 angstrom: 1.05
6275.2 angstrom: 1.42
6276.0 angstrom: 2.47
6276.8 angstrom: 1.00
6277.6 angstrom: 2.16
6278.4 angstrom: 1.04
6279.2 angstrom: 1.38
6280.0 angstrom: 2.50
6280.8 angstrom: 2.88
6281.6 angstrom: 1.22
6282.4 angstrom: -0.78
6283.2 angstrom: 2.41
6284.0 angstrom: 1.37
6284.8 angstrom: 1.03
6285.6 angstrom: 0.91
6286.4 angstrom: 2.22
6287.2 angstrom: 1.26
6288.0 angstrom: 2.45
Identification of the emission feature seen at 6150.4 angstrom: [O III]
